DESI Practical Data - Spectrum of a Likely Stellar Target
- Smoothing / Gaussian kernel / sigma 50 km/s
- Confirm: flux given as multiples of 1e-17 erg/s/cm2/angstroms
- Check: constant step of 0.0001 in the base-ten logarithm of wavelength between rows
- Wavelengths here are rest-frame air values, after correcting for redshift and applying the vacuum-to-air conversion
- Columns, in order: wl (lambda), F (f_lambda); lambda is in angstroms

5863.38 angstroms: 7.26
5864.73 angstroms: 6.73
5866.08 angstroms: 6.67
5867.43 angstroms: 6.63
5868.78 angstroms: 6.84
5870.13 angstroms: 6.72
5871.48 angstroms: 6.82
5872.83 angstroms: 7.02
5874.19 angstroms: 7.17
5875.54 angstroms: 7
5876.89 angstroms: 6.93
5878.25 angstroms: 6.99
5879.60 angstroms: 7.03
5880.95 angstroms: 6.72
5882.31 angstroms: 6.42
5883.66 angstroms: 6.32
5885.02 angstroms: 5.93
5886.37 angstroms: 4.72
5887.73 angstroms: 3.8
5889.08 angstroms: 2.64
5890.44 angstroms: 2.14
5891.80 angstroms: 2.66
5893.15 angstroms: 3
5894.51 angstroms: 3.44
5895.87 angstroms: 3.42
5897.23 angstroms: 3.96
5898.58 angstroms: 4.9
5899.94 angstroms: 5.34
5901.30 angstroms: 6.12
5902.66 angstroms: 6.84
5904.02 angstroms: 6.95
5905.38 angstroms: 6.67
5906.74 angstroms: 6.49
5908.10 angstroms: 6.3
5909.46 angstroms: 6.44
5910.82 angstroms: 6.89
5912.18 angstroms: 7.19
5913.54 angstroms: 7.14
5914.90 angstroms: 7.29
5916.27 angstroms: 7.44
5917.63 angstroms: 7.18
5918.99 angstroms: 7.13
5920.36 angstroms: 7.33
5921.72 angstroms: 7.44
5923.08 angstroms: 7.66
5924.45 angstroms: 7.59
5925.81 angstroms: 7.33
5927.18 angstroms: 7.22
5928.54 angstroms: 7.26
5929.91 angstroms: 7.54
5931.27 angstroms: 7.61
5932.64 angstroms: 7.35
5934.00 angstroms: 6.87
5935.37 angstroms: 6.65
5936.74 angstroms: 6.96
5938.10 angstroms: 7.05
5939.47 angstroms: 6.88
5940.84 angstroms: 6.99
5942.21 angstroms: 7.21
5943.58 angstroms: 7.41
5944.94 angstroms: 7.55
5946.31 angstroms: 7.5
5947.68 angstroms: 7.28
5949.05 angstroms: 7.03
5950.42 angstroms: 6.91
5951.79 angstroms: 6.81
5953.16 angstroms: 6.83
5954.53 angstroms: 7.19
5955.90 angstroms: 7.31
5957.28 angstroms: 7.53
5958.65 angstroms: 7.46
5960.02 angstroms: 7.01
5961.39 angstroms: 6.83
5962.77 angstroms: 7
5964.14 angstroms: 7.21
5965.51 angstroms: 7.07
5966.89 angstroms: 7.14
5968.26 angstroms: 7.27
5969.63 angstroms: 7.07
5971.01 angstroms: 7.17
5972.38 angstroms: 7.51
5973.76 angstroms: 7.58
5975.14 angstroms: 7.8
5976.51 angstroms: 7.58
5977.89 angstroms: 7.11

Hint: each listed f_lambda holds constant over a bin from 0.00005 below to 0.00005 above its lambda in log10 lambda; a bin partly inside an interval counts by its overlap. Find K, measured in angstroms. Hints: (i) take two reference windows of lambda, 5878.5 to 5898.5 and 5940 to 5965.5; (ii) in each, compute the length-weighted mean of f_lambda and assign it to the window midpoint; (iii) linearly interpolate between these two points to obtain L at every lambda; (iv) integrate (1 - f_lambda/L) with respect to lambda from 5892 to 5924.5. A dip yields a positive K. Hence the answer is -4.8 angstroms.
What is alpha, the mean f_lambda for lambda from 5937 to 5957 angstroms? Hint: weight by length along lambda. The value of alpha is 7.14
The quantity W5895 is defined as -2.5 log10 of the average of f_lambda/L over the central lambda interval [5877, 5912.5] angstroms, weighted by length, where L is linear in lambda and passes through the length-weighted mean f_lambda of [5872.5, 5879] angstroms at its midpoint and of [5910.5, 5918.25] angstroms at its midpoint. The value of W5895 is 0.31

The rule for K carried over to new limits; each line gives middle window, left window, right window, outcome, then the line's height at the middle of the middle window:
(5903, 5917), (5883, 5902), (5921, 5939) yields -3.2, 5.62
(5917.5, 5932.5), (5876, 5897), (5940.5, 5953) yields -2.5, 6.33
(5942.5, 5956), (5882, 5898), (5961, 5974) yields -1.6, 6.43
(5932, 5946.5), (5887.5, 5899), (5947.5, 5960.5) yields -2.2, 6.2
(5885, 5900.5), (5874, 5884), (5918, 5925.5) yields 7.3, 7.02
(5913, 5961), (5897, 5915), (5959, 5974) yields -3.3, 6.77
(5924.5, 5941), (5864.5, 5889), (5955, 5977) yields -0.5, 6.94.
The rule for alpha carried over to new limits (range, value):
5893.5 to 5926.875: 6.41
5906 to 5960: 7.16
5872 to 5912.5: 5.57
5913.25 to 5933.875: 7.36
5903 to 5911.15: 6.62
